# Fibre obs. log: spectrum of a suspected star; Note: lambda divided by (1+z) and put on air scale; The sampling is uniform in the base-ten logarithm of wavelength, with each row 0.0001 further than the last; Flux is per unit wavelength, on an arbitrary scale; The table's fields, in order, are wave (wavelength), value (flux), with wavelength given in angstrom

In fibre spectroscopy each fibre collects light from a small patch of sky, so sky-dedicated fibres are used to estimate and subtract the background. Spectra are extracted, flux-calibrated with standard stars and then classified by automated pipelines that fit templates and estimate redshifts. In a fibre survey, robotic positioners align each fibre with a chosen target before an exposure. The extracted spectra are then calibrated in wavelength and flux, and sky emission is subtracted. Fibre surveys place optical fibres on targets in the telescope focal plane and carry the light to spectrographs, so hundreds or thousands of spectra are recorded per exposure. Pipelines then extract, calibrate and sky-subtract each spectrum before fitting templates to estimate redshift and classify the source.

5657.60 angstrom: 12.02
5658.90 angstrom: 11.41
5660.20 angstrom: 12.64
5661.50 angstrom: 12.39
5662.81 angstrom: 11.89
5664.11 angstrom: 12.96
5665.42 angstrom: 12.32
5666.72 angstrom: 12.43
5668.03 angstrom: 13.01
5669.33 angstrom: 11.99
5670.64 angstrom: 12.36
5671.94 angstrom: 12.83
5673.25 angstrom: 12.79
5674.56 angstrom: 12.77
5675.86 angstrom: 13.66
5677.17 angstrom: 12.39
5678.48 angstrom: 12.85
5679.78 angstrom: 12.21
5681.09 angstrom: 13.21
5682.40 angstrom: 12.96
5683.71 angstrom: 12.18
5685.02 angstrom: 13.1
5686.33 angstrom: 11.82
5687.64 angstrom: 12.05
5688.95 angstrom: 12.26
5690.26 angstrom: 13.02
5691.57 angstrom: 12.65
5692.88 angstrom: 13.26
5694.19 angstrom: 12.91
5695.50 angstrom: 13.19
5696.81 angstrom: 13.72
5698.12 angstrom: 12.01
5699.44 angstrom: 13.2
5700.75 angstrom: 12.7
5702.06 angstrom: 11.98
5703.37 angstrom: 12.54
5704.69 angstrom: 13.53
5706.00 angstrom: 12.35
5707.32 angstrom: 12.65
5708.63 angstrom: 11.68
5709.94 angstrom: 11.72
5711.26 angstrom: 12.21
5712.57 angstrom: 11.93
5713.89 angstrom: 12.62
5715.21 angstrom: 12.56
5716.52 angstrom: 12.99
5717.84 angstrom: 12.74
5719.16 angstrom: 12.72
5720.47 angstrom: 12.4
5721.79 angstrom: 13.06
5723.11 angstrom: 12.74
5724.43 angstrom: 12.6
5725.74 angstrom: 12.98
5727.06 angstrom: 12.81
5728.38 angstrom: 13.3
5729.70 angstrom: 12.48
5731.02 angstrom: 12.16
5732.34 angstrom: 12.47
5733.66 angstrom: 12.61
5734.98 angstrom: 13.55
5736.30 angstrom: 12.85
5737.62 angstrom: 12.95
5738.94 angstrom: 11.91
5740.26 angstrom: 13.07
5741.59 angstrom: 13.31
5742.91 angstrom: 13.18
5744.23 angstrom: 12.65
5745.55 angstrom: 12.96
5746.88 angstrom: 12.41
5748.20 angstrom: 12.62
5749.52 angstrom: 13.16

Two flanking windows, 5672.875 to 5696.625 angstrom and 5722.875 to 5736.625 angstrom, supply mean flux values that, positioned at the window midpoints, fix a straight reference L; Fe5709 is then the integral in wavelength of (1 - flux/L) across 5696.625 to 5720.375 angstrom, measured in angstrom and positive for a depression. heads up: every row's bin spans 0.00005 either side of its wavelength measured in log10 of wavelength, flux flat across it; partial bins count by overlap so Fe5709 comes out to 0.5 angstrom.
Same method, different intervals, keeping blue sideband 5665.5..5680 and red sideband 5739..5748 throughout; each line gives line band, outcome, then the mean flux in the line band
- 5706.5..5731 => 0.44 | 12.6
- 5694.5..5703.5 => -0.03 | 12.8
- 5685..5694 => 0.10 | 12.6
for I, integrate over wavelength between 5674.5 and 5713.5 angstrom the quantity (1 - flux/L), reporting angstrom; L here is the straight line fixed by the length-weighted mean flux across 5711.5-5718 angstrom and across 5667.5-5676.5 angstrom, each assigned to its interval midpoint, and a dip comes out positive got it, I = 0.1 angstrom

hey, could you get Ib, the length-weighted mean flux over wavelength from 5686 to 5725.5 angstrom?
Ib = 12.6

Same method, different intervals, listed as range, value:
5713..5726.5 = 12.7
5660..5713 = 12.6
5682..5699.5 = 12.7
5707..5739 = 12.6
